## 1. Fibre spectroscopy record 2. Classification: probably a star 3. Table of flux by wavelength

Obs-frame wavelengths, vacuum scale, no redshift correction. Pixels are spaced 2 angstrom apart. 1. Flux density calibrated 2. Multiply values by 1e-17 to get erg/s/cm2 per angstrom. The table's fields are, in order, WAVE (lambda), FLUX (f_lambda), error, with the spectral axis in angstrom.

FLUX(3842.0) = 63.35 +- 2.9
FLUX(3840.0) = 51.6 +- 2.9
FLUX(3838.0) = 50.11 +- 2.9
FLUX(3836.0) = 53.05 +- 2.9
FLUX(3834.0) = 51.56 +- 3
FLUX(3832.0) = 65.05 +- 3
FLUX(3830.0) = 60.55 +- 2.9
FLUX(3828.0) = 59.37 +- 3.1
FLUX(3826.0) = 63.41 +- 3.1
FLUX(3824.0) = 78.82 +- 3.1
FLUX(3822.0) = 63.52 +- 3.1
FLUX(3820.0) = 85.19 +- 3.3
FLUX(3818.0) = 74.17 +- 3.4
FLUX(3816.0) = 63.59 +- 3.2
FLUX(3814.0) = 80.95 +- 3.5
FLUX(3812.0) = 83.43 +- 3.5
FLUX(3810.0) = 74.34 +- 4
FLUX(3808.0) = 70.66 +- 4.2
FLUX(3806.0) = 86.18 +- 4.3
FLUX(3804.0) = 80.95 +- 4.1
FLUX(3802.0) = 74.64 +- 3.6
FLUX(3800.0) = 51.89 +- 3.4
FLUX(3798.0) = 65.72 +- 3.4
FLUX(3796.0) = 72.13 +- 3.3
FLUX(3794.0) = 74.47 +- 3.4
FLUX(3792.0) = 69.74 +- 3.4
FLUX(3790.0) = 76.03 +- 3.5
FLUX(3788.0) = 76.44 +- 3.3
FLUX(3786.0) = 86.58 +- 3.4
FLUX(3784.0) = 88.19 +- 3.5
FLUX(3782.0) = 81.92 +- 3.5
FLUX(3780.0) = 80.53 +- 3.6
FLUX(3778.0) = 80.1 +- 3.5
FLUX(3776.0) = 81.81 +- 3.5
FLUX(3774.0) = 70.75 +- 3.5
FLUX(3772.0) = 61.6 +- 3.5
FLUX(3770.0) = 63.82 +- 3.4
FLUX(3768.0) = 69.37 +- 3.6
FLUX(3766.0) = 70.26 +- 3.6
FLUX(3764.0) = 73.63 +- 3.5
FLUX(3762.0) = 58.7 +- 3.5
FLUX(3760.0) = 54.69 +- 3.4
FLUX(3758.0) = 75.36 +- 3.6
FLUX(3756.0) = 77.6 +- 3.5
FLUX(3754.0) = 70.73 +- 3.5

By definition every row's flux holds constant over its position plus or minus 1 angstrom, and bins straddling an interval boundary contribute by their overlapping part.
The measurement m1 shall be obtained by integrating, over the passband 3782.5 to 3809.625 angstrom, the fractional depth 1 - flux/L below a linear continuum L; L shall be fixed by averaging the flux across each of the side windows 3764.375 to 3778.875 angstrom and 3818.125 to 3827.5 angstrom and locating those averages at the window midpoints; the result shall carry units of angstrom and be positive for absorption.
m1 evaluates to -1.3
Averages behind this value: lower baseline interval 71.1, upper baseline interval 72.2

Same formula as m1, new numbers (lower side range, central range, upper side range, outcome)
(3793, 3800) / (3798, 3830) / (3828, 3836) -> -4.5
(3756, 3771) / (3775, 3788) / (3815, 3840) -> -3.2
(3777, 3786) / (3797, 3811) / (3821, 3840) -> 0.1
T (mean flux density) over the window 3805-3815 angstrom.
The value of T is 79.1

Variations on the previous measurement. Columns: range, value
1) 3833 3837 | 52.3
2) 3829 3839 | 56.1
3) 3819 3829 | 70.1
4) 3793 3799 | 70.8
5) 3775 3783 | 81.1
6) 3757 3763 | 62.9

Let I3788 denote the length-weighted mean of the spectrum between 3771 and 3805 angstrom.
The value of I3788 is 74.9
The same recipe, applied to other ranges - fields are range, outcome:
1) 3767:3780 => 72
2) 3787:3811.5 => 73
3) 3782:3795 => 78.8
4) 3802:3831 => 73.3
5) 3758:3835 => 71.8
